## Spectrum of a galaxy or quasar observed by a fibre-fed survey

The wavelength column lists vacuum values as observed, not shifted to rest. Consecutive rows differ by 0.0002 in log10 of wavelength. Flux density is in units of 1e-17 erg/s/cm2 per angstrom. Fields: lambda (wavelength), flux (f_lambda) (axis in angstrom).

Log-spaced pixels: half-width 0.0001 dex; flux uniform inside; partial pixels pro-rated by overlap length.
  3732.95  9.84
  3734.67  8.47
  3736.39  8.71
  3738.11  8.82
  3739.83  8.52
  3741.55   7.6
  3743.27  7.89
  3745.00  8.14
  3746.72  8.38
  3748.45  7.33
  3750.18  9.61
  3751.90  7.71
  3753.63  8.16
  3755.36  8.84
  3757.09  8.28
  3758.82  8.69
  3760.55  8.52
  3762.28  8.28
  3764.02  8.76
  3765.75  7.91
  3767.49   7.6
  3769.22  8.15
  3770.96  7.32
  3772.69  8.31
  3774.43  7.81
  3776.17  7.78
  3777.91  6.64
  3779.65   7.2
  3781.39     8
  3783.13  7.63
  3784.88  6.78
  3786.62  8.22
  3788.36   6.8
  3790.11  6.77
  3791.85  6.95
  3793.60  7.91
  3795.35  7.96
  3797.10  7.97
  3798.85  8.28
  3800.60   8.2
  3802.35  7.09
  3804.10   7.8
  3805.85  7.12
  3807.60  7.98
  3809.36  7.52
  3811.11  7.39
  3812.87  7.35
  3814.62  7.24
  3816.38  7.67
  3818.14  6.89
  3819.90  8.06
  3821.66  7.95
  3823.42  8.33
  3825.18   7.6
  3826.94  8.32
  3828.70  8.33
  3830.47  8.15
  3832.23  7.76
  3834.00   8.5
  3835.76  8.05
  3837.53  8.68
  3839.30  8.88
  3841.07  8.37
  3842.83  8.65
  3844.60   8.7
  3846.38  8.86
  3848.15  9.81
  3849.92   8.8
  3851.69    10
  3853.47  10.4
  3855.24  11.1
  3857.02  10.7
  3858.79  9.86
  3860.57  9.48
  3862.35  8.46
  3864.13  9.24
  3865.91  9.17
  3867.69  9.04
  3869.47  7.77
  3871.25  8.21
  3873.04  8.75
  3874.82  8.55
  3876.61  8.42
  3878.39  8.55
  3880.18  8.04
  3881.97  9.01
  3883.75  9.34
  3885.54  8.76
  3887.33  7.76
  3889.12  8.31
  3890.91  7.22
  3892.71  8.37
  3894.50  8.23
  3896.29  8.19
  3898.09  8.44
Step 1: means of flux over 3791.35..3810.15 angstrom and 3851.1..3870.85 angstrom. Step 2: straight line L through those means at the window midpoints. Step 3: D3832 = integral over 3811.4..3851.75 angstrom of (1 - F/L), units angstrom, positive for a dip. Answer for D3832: 1.9 angstrom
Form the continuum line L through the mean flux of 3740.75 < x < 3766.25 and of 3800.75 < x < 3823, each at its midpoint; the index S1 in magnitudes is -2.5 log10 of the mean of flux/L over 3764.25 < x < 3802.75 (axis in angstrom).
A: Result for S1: 0.04 mag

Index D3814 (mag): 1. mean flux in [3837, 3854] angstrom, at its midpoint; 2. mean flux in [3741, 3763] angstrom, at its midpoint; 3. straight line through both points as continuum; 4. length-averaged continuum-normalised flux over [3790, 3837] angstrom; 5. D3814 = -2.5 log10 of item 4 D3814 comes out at 0.14 mag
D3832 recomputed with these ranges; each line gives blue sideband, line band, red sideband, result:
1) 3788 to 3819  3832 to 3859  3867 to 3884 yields -3.66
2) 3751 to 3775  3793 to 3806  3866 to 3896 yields 0.67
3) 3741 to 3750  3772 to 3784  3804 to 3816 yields 0.19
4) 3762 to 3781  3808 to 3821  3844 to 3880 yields 1.49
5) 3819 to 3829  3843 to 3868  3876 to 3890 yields -3.63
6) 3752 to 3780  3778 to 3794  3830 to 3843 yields 1.60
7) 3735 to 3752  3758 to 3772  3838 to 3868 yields 0.60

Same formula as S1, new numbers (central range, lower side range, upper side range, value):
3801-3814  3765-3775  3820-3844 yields 0.09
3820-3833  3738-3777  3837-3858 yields 0.14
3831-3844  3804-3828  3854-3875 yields -0.01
